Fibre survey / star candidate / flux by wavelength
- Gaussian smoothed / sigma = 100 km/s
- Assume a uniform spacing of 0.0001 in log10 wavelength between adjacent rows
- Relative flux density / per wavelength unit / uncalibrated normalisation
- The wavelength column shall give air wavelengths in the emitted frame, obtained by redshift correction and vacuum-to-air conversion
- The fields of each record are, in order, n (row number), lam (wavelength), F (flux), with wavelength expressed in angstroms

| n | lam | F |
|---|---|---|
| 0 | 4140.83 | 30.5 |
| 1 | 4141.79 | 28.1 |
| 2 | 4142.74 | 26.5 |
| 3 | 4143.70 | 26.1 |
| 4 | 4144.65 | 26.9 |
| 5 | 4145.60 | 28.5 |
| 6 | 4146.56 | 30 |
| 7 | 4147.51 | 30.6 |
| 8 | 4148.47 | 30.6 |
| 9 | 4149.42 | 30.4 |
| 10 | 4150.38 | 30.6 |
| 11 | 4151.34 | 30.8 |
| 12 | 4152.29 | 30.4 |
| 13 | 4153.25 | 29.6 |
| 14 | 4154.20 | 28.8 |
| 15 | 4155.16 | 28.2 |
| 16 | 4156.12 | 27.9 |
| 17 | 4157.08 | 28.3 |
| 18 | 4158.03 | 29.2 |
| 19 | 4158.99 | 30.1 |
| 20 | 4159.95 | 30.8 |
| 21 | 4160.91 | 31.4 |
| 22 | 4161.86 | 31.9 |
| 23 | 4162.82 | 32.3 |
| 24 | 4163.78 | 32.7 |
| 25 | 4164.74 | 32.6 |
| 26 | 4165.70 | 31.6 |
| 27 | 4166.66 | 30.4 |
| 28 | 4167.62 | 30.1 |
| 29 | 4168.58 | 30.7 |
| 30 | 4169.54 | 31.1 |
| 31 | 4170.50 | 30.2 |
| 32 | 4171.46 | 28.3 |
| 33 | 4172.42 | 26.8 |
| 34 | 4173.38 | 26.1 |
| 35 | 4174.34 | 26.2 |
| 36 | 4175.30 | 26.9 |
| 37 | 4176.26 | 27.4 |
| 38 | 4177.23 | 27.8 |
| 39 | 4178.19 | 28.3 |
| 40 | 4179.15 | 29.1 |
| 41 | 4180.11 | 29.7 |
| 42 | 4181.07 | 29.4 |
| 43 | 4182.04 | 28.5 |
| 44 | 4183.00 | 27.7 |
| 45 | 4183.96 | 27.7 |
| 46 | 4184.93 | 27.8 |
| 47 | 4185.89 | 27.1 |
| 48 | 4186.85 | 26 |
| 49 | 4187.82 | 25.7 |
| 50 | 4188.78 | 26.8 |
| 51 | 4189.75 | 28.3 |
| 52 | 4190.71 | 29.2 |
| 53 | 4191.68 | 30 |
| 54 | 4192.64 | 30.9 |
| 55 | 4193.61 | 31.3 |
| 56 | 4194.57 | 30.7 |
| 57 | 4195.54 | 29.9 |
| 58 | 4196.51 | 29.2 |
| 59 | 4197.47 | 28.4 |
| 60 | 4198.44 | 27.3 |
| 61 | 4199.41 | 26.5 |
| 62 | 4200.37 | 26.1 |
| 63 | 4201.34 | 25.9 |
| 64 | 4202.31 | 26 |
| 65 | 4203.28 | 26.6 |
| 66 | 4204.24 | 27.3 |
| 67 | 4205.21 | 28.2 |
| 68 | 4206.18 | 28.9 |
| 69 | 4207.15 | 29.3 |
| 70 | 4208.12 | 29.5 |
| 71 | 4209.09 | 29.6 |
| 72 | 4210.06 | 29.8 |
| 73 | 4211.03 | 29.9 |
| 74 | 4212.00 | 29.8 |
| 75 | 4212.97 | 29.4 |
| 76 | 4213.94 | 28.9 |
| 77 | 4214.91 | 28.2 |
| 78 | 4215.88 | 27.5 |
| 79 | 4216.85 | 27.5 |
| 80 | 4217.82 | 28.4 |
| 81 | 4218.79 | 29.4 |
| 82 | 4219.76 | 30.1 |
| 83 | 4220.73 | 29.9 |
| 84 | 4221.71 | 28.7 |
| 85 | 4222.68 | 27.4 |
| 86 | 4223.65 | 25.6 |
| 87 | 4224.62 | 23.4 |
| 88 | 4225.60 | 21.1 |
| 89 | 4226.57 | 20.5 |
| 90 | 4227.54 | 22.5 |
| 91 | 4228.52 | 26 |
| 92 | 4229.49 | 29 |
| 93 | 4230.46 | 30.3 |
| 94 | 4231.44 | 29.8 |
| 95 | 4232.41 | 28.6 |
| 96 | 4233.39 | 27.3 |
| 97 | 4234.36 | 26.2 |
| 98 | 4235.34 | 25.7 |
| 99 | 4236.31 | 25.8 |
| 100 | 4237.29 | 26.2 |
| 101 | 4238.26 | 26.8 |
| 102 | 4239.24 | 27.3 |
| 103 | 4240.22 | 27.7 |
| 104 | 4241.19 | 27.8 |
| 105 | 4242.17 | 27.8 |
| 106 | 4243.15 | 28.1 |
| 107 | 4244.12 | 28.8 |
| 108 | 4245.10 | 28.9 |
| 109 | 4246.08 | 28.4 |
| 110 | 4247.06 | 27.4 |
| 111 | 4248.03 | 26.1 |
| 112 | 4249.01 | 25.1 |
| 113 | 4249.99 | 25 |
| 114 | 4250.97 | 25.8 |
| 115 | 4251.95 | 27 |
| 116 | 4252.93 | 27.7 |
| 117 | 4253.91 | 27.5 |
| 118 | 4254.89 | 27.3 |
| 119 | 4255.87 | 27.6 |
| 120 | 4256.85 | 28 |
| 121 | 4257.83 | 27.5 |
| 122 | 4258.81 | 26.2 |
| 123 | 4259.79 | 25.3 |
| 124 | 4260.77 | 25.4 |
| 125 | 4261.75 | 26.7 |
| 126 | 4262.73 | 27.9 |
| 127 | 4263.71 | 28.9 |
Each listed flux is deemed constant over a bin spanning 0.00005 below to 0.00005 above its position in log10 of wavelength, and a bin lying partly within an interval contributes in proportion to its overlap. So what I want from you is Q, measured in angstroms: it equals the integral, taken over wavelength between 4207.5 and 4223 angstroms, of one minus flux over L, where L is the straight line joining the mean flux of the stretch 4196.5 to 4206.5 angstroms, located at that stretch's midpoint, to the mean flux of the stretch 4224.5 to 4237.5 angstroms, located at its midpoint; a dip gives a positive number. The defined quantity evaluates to -1.4 angstroms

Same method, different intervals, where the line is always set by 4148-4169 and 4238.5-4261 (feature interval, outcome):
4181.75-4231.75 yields 1.42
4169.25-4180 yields 0.66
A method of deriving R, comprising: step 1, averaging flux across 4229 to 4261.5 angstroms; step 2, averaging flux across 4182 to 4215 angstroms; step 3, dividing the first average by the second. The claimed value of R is 1.0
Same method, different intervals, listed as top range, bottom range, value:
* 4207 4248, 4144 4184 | 0.94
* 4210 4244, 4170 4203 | 0.98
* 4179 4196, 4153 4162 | 0.97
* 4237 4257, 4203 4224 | 0.95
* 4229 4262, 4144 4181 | 0.92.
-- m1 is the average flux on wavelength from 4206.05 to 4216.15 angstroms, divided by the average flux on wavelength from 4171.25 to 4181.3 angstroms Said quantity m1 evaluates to 1.05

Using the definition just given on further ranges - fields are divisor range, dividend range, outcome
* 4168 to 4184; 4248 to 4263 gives 0.94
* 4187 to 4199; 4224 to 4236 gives 0.90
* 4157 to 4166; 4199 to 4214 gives 0.90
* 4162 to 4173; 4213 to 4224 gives 0.93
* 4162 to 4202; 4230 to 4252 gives 0.95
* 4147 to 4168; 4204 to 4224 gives 0.95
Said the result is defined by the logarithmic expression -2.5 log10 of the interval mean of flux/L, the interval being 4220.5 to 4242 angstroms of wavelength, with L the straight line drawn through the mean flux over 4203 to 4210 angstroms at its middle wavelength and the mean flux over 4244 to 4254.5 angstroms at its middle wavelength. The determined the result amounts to 0.05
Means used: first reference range 28.6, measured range 26.5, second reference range 27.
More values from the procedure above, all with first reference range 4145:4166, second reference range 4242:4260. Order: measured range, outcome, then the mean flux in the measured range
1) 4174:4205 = 0.045 mag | 28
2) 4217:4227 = 0.063 mag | 26.5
